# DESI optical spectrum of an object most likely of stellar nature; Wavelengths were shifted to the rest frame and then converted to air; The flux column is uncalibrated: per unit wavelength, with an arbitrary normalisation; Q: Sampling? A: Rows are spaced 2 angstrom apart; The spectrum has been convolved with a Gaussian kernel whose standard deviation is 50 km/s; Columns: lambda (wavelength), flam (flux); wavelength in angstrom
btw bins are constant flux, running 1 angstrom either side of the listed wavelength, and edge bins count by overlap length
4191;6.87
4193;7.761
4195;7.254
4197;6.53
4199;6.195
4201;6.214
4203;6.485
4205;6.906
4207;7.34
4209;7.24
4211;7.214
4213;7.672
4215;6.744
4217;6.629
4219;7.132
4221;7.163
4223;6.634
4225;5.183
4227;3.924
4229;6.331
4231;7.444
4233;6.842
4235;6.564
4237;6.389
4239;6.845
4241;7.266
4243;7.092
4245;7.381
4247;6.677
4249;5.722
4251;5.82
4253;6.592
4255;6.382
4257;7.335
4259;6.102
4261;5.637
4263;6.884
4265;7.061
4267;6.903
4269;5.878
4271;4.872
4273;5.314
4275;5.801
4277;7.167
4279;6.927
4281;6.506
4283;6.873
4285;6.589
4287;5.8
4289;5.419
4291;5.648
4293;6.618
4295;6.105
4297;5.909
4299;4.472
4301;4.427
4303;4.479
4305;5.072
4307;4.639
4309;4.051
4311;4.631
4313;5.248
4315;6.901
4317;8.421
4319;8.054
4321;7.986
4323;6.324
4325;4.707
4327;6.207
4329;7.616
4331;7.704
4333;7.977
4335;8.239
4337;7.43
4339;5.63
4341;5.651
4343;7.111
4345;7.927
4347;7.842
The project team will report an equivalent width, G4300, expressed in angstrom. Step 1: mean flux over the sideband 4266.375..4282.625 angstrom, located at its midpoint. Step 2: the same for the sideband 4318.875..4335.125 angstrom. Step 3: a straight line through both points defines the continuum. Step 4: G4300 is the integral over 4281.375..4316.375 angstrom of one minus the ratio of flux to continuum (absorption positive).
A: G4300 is 5.7 angstrom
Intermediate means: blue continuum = 6.18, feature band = 5.51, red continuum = 7.1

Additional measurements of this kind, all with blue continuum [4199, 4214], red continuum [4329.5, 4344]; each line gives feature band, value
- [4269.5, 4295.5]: 3.4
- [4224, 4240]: 1.8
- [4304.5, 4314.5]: 3.2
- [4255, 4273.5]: 2.0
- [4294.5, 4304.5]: 2.9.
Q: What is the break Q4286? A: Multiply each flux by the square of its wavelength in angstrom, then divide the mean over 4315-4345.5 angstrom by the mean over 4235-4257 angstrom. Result 1.1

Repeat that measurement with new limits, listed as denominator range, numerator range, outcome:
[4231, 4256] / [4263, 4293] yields 0.95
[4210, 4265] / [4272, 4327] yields 0.93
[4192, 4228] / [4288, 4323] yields 0.91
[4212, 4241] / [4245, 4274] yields 0.97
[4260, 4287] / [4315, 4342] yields 1.15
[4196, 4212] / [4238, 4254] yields 1.01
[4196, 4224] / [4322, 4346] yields 1.06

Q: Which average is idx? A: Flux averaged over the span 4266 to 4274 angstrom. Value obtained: 5.74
